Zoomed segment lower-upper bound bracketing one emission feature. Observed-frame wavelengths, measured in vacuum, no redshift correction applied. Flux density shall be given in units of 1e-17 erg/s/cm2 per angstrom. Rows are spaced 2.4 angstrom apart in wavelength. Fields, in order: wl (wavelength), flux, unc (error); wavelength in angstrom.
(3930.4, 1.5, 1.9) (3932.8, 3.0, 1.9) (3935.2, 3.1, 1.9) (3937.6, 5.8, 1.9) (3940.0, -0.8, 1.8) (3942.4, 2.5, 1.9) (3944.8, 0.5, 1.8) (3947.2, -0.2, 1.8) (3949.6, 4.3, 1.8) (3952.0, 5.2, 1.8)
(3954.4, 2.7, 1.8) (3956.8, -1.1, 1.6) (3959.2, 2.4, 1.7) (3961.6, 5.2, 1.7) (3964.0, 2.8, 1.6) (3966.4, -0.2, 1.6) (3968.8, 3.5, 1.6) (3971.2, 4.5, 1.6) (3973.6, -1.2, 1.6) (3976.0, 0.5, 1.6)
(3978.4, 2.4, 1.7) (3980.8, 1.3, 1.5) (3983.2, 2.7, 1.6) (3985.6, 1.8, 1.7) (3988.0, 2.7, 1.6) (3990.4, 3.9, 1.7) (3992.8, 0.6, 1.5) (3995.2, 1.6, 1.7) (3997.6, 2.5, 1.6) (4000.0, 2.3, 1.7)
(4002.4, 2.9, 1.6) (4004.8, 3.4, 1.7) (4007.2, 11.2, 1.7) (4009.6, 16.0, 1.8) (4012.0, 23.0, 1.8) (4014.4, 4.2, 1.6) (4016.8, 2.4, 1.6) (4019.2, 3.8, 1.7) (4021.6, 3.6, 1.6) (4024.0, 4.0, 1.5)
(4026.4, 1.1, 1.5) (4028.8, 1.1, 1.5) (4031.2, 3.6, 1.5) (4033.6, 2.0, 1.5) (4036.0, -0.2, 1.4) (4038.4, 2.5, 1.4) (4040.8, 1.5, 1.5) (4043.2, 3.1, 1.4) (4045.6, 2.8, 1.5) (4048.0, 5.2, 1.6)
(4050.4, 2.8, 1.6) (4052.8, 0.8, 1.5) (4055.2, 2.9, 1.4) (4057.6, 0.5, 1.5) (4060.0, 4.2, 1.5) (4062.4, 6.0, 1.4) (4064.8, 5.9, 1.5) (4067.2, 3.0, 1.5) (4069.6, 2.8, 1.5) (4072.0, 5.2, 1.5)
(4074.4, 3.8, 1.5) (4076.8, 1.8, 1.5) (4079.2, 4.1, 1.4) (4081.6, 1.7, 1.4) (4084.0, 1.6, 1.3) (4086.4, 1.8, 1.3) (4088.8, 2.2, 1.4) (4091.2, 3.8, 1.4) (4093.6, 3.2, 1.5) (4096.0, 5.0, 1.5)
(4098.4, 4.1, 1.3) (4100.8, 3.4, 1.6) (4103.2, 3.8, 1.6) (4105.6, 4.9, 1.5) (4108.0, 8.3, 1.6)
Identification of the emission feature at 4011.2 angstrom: [O II] 3727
